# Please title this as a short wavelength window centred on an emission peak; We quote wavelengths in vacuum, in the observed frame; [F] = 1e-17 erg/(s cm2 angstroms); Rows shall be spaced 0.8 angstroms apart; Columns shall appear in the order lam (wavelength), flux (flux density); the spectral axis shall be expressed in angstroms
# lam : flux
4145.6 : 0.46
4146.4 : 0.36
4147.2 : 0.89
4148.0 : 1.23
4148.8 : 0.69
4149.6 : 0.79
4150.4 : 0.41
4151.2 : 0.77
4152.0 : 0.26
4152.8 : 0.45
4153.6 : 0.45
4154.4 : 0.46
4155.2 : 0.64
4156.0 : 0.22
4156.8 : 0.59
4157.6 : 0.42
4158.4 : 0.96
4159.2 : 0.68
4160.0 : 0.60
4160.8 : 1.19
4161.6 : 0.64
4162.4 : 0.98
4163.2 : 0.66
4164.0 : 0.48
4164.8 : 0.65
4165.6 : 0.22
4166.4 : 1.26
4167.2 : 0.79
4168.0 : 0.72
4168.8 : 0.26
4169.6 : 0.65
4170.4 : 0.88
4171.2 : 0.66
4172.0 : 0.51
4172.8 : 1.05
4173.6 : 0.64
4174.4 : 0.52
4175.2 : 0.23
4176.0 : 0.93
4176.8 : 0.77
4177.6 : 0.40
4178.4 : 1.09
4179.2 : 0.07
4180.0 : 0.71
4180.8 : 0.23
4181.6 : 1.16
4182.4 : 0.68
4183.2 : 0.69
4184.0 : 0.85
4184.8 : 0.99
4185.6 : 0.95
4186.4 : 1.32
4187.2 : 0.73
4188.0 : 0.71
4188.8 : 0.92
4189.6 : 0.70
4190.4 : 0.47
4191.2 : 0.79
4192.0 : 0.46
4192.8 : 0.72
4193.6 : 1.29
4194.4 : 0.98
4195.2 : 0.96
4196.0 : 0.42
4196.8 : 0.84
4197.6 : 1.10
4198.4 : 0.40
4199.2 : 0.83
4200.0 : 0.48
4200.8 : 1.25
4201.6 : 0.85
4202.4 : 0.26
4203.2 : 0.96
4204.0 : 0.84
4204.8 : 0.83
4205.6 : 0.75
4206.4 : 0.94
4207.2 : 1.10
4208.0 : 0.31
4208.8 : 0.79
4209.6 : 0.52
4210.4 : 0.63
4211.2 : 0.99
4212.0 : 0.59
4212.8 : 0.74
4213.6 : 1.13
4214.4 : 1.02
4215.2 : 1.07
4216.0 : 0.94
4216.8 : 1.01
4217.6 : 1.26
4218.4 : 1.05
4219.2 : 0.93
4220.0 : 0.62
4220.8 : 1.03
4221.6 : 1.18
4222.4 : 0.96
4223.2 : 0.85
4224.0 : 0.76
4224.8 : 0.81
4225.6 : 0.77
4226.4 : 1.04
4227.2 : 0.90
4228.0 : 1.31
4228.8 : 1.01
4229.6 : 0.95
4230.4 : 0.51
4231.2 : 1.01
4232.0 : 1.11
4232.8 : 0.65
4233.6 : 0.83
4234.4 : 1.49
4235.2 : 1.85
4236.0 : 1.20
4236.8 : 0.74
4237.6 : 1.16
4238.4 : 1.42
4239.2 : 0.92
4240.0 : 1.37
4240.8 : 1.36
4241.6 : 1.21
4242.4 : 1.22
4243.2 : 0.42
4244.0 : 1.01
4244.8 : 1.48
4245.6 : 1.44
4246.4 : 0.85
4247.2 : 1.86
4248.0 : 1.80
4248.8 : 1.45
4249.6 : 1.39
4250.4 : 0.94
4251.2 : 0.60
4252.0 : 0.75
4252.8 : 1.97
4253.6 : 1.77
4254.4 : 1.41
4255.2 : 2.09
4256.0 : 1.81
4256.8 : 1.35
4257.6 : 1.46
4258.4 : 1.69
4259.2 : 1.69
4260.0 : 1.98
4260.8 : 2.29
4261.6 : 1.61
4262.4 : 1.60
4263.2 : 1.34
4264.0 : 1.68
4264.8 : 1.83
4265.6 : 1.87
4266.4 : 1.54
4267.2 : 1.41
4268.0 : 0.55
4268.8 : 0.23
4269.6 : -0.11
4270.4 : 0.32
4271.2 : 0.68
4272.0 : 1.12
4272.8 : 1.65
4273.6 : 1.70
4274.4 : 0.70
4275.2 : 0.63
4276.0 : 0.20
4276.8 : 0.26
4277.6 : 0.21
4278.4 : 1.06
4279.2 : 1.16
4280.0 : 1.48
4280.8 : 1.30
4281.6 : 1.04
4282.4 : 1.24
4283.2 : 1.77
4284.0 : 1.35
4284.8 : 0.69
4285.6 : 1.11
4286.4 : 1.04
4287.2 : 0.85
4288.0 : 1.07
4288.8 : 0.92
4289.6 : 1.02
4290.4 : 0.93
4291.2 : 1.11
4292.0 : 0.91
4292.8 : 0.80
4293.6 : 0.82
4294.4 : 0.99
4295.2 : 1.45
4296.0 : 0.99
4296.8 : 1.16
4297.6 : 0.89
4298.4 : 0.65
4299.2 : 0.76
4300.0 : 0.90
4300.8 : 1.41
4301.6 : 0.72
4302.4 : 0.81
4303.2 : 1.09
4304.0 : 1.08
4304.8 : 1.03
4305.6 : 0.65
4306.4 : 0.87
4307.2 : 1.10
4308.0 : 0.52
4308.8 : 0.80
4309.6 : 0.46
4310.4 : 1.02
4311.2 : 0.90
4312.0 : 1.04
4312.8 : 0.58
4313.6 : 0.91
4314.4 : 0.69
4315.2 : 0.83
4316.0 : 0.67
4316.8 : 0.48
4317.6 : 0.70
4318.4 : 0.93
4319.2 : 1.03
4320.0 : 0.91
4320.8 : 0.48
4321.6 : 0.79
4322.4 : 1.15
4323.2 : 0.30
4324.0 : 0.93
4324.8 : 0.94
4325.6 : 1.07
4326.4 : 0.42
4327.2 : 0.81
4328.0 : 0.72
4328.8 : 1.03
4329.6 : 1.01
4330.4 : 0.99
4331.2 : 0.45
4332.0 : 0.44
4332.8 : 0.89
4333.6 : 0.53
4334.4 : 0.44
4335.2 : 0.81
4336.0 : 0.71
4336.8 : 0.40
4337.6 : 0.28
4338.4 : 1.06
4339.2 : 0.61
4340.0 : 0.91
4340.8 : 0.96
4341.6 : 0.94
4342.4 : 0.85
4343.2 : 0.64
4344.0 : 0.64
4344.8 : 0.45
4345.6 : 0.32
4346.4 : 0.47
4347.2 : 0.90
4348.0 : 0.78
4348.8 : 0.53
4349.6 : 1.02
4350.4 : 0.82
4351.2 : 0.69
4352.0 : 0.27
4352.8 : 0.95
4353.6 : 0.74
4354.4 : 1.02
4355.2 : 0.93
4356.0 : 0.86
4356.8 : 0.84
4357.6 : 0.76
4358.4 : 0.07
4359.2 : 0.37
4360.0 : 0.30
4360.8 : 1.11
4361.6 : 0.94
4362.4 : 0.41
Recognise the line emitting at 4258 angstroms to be C IV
